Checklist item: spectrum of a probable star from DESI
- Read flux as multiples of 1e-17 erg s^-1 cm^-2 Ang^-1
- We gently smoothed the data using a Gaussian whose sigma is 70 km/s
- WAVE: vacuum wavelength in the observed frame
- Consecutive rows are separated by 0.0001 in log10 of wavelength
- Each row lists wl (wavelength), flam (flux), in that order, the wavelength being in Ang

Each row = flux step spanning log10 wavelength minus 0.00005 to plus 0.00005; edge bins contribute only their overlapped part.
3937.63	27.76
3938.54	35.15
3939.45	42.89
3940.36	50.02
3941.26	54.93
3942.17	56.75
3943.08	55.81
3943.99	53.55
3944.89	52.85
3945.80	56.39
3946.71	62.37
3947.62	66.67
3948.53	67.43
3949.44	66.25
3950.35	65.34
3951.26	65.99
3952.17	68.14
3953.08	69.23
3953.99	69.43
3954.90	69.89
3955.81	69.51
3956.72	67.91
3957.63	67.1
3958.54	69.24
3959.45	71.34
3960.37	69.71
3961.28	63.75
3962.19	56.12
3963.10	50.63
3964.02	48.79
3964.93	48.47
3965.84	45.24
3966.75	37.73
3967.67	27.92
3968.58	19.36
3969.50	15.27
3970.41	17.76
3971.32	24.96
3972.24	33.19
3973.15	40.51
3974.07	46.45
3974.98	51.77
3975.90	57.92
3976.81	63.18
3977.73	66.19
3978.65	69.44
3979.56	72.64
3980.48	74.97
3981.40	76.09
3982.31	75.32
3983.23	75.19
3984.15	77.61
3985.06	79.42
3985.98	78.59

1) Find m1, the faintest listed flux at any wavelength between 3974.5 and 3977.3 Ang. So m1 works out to 51.77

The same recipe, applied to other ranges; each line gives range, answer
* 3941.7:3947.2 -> 52.85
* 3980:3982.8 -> 74.97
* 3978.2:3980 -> 69.44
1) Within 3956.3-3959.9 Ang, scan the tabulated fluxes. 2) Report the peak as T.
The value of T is 71.34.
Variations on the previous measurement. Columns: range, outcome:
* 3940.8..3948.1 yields 66.67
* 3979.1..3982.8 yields 76.09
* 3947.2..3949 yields 67.43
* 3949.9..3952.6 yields 68.14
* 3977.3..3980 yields 72.64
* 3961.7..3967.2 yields 56.12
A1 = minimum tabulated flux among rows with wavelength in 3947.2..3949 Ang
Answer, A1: 66.67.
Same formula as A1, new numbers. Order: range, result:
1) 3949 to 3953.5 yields 65.34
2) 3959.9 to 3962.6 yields 56.12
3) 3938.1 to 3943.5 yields 35.15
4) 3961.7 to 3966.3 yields 45.24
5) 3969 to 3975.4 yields 15.27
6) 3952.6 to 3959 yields 67.1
